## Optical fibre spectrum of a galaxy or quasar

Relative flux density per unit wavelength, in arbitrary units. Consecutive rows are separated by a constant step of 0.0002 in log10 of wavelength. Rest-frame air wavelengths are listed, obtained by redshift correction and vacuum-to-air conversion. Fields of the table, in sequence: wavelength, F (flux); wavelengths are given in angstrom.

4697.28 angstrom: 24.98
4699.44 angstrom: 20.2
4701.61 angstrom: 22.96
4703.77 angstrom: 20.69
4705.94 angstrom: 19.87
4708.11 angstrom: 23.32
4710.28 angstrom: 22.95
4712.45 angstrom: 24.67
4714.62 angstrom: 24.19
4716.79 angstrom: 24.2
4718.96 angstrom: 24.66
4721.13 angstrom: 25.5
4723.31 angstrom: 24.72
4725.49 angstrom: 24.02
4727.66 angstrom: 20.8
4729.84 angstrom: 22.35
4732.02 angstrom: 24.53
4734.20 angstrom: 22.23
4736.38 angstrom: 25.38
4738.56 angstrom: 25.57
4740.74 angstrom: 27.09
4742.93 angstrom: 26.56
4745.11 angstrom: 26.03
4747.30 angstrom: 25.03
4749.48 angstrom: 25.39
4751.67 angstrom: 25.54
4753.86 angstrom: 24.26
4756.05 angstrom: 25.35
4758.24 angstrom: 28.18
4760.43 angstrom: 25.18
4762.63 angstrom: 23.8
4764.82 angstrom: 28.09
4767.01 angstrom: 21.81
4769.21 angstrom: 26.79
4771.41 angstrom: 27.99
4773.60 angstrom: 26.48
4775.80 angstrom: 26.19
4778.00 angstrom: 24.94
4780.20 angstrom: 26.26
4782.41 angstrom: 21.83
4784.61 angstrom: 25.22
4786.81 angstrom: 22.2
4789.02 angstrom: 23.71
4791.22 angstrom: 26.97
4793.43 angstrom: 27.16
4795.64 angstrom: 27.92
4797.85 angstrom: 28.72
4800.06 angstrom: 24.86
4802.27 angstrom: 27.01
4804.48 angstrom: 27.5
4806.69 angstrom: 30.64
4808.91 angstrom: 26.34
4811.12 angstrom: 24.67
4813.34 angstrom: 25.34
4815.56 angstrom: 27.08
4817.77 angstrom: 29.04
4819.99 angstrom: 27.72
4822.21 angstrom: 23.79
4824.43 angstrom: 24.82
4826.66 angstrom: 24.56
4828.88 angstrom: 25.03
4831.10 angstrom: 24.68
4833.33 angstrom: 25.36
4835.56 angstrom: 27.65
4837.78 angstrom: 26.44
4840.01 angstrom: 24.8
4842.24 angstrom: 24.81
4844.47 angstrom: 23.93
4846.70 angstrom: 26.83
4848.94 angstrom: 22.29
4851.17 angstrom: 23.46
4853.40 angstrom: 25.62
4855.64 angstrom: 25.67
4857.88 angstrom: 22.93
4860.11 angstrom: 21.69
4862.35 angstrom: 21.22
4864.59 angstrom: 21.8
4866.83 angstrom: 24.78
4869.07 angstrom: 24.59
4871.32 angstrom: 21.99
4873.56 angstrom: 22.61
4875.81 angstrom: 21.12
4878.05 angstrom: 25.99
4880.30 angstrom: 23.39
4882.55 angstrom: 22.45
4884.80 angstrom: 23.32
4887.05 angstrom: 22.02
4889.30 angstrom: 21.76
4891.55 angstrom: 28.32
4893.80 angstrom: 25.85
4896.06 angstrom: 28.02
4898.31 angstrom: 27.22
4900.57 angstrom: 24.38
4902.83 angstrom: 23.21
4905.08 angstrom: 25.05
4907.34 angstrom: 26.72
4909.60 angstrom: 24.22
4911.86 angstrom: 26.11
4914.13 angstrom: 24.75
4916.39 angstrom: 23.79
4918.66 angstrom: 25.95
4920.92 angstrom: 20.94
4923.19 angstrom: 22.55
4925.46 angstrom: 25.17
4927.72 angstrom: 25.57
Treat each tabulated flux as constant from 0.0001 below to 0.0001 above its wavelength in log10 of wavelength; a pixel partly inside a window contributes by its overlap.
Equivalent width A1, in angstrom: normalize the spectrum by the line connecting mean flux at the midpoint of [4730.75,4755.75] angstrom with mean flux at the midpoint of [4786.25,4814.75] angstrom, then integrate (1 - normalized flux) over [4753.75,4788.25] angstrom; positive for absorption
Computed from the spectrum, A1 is 0.7 angstrom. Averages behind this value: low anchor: 25.2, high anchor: 26.5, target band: 25.3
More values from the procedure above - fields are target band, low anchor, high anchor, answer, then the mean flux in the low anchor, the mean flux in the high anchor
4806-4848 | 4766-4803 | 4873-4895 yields -1.8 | 25.6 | 23.7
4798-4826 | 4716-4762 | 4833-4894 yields -2.6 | 24.9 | 24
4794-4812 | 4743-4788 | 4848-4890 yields -2.0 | 25.4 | 23.1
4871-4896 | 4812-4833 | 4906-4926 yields 1.1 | 25.8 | 24.4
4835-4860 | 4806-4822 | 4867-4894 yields 0.5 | 27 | 23.6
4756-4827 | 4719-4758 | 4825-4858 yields -3.2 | 24.8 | 25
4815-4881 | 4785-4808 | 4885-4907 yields 3.4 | 26.6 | 25.1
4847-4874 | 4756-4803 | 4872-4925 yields 1.6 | 25.8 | 24.3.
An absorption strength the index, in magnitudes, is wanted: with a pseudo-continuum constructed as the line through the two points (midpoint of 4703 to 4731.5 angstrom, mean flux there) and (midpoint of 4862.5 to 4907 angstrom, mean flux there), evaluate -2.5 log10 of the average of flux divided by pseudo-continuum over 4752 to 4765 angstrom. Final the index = -0.095 mag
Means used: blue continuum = 23.3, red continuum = 24.1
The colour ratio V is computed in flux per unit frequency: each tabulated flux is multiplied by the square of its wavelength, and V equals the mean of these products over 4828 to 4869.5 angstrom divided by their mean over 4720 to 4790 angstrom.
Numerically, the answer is 1.02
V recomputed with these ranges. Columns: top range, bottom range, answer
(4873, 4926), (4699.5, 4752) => 1.09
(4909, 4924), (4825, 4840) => 0.98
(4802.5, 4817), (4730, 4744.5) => 1.11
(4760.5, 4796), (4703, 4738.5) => 1.11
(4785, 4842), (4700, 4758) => 1.12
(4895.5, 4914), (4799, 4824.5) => 0.99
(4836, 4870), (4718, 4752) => 1.03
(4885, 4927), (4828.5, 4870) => 1.04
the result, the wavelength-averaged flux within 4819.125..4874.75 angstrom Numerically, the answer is 24.3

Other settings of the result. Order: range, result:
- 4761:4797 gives 25.5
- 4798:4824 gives 26.8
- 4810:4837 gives 25.8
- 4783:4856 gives 25.8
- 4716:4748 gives 24.6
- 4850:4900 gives 23.9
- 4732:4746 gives 25.4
